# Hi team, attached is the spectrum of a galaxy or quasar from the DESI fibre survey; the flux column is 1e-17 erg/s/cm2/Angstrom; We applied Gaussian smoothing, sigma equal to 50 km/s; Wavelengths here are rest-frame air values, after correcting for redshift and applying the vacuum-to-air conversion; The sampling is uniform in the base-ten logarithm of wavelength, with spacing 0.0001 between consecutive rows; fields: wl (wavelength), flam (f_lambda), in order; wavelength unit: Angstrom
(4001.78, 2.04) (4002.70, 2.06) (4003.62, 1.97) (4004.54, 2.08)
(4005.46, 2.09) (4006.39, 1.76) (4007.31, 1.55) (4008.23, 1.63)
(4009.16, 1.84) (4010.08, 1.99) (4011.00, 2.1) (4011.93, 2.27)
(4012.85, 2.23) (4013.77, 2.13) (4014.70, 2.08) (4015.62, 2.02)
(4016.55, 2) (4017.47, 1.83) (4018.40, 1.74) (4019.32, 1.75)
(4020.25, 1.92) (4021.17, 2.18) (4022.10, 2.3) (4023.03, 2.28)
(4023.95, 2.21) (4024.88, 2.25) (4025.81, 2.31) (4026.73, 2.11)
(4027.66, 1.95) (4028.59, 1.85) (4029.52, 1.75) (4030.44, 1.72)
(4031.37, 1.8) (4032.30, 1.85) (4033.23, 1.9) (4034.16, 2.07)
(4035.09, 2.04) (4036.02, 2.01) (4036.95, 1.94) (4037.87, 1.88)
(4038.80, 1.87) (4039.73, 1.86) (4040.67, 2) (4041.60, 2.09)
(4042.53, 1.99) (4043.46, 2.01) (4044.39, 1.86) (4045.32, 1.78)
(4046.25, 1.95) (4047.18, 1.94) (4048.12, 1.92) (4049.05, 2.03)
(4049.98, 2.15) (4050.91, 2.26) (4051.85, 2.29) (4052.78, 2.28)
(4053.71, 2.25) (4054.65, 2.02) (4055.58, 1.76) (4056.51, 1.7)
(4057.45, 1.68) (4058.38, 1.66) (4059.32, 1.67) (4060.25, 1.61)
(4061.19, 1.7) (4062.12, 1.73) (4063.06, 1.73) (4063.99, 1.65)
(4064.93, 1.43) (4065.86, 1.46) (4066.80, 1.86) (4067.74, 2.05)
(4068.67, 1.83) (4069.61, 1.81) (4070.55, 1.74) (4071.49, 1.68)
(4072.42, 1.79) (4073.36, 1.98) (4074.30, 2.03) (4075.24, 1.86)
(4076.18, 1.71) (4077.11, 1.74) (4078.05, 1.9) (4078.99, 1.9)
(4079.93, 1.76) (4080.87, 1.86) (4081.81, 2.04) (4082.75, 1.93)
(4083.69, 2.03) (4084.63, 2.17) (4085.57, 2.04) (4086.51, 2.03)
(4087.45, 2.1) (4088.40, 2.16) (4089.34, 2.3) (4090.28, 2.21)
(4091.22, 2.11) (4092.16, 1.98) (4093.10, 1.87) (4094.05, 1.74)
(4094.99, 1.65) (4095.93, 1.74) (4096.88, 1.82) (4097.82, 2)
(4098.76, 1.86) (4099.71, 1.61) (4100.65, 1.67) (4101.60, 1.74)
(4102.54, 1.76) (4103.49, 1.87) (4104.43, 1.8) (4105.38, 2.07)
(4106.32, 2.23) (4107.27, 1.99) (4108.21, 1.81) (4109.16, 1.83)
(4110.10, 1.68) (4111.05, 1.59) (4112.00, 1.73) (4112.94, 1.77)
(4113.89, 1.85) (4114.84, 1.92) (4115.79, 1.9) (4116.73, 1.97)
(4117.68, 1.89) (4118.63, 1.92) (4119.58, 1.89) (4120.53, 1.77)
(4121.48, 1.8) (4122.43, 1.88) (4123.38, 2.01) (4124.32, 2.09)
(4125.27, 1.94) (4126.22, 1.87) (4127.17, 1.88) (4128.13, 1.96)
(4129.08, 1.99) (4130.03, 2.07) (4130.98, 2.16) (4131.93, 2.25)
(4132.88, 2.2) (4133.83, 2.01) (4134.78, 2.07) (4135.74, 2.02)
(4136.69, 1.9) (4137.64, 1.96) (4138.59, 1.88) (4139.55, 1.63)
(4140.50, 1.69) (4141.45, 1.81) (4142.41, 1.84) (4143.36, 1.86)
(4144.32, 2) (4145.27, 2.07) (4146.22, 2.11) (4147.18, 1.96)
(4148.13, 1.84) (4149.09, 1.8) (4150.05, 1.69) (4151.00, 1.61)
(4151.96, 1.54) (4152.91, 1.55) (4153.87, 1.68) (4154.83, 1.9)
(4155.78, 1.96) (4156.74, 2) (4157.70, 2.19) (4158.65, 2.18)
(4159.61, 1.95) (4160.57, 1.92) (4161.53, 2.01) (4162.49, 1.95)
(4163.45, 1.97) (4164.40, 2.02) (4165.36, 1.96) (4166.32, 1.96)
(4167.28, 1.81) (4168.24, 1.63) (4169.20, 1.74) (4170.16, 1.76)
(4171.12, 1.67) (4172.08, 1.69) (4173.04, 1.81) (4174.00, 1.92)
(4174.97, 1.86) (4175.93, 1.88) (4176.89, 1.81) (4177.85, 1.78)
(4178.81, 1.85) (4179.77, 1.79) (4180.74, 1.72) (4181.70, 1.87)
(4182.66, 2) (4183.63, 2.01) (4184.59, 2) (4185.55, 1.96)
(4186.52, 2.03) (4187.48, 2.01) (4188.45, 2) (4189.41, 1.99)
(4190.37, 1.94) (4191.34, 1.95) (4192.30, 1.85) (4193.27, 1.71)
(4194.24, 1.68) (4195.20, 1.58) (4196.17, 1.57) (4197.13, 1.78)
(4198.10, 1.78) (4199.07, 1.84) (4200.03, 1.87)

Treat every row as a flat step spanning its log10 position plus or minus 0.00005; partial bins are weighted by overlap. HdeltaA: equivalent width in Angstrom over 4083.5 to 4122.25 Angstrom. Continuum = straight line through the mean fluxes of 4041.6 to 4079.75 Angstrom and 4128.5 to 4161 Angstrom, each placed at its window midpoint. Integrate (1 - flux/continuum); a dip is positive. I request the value -0.14 Angstrom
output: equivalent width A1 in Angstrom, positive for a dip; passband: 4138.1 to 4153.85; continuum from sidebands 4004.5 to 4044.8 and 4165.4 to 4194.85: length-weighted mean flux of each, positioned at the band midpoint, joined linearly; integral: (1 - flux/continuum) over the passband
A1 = 0.7 Angstrom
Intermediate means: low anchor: 1.98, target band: 1.8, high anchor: 1.86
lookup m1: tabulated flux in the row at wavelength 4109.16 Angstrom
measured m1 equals 1.83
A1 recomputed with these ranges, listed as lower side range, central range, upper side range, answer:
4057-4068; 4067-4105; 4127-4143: -2.8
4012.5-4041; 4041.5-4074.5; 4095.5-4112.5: 1.0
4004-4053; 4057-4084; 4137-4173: 2.2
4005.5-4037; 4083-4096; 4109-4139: -0.5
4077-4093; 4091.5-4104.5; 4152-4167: 1.3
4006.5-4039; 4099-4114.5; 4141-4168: 0.9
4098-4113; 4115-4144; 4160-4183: -1.7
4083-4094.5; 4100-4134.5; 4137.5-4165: 1.2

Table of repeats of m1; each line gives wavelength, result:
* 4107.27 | 1.99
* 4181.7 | 1.87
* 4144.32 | 2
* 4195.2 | 1.58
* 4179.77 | 1.79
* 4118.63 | 1.92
